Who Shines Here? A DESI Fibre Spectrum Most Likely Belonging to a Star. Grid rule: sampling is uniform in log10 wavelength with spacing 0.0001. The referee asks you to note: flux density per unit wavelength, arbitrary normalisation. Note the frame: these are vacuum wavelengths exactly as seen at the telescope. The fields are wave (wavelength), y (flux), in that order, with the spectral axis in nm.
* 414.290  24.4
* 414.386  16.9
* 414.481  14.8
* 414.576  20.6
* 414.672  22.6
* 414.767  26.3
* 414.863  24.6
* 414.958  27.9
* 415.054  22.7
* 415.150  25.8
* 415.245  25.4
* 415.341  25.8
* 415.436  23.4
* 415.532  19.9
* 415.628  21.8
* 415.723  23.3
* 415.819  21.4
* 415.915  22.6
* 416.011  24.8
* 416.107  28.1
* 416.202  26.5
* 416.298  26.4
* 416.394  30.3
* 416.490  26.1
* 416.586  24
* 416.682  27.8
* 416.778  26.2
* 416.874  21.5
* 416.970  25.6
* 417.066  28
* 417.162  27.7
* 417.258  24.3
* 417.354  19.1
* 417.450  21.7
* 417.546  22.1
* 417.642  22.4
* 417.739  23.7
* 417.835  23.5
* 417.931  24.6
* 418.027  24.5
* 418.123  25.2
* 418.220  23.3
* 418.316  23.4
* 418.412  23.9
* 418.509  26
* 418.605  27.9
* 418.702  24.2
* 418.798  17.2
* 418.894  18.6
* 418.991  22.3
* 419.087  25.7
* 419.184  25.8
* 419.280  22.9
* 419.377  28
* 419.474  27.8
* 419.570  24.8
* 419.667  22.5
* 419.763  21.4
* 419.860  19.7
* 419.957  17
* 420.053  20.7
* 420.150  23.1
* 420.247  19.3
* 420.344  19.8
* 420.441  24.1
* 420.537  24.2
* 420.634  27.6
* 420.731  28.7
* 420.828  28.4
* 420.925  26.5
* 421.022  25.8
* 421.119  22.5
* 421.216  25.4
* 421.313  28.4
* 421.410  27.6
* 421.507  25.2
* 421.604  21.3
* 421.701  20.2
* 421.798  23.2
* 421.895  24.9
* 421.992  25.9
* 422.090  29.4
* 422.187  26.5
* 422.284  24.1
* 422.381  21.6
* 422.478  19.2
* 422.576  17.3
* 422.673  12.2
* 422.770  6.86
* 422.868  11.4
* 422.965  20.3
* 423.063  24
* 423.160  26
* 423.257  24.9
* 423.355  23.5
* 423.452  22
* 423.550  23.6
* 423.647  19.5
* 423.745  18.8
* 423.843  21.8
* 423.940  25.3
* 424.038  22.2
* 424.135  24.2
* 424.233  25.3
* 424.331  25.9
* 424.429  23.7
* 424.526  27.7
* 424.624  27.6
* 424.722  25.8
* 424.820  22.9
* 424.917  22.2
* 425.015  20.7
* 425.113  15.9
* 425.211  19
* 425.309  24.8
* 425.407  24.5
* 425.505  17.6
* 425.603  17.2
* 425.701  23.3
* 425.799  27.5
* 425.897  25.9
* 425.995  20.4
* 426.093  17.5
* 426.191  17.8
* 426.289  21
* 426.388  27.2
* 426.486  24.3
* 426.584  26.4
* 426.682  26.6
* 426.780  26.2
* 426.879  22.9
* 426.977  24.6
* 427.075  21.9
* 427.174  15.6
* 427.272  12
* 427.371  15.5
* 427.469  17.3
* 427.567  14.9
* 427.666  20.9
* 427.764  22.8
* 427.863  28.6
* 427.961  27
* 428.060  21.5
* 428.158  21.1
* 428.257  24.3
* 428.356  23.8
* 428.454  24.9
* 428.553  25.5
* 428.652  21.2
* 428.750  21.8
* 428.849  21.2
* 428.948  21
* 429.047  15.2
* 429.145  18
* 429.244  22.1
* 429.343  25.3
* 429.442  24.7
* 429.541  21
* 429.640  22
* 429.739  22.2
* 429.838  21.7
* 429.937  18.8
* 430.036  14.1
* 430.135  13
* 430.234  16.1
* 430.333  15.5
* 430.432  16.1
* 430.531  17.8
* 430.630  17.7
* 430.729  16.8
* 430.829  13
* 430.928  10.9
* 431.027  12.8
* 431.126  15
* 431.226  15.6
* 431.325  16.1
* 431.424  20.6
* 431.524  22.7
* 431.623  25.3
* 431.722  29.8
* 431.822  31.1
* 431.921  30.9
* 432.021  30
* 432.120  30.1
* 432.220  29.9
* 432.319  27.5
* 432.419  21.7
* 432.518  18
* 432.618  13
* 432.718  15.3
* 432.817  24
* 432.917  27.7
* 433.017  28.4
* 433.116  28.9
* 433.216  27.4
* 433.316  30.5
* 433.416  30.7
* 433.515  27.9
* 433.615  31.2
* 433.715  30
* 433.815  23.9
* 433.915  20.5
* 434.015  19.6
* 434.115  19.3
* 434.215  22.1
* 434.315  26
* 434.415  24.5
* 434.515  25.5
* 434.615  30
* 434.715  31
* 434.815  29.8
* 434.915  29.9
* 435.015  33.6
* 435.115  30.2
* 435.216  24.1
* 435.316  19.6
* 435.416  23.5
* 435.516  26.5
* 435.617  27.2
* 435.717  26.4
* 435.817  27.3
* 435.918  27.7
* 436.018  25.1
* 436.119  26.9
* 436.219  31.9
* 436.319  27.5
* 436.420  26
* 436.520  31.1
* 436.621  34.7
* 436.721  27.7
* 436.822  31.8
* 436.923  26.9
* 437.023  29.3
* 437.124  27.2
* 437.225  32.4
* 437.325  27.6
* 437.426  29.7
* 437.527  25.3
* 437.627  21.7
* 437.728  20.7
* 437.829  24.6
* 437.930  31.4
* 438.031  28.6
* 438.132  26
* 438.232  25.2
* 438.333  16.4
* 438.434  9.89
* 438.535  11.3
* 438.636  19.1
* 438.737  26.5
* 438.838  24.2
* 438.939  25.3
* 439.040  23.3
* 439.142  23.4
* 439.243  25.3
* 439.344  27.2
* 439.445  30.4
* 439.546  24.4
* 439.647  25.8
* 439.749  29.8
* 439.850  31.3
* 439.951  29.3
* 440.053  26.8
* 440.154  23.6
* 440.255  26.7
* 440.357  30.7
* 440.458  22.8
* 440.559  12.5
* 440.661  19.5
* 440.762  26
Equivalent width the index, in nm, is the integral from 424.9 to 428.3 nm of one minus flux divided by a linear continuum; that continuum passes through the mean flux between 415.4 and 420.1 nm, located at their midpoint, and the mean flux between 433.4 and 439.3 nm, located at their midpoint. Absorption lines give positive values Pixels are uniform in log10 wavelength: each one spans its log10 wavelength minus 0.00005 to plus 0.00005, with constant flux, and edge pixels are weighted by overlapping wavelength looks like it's 0.44 nm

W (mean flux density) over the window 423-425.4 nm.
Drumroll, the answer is 23.2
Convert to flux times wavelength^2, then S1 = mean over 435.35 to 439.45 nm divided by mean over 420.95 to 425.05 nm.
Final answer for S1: 1.21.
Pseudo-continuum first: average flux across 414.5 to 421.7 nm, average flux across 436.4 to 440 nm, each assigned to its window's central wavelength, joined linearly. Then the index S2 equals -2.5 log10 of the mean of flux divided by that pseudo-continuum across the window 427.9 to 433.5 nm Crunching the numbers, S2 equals 0.16 mag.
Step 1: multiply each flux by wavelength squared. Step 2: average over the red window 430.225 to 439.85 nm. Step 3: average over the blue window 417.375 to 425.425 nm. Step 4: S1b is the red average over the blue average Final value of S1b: 1.1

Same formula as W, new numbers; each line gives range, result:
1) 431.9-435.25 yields 26.2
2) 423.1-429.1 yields 22.3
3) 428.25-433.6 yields 21.8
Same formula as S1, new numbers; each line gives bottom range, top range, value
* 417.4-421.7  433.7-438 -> 1.22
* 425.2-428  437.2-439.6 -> 1.17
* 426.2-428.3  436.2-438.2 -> 1.34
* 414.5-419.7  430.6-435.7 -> 1.08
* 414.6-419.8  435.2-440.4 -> 1.18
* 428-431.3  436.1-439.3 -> 1.39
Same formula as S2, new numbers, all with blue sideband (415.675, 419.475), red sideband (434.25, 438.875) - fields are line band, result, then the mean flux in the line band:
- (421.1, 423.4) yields 0.13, 22.2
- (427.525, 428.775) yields 0.11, 23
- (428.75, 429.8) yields 0.20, 21.3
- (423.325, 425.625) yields 0.11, 22.6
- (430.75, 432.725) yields 0.20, 21.5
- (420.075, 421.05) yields 0.00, 24.6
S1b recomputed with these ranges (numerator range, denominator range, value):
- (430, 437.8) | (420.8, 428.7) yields 1.14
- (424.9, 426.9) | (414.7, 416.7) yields 0.94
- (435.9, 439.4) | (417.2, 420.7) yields 1.21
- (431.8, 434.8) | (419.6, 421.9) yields 1.16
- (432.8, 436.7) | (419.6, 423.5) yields 1.28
